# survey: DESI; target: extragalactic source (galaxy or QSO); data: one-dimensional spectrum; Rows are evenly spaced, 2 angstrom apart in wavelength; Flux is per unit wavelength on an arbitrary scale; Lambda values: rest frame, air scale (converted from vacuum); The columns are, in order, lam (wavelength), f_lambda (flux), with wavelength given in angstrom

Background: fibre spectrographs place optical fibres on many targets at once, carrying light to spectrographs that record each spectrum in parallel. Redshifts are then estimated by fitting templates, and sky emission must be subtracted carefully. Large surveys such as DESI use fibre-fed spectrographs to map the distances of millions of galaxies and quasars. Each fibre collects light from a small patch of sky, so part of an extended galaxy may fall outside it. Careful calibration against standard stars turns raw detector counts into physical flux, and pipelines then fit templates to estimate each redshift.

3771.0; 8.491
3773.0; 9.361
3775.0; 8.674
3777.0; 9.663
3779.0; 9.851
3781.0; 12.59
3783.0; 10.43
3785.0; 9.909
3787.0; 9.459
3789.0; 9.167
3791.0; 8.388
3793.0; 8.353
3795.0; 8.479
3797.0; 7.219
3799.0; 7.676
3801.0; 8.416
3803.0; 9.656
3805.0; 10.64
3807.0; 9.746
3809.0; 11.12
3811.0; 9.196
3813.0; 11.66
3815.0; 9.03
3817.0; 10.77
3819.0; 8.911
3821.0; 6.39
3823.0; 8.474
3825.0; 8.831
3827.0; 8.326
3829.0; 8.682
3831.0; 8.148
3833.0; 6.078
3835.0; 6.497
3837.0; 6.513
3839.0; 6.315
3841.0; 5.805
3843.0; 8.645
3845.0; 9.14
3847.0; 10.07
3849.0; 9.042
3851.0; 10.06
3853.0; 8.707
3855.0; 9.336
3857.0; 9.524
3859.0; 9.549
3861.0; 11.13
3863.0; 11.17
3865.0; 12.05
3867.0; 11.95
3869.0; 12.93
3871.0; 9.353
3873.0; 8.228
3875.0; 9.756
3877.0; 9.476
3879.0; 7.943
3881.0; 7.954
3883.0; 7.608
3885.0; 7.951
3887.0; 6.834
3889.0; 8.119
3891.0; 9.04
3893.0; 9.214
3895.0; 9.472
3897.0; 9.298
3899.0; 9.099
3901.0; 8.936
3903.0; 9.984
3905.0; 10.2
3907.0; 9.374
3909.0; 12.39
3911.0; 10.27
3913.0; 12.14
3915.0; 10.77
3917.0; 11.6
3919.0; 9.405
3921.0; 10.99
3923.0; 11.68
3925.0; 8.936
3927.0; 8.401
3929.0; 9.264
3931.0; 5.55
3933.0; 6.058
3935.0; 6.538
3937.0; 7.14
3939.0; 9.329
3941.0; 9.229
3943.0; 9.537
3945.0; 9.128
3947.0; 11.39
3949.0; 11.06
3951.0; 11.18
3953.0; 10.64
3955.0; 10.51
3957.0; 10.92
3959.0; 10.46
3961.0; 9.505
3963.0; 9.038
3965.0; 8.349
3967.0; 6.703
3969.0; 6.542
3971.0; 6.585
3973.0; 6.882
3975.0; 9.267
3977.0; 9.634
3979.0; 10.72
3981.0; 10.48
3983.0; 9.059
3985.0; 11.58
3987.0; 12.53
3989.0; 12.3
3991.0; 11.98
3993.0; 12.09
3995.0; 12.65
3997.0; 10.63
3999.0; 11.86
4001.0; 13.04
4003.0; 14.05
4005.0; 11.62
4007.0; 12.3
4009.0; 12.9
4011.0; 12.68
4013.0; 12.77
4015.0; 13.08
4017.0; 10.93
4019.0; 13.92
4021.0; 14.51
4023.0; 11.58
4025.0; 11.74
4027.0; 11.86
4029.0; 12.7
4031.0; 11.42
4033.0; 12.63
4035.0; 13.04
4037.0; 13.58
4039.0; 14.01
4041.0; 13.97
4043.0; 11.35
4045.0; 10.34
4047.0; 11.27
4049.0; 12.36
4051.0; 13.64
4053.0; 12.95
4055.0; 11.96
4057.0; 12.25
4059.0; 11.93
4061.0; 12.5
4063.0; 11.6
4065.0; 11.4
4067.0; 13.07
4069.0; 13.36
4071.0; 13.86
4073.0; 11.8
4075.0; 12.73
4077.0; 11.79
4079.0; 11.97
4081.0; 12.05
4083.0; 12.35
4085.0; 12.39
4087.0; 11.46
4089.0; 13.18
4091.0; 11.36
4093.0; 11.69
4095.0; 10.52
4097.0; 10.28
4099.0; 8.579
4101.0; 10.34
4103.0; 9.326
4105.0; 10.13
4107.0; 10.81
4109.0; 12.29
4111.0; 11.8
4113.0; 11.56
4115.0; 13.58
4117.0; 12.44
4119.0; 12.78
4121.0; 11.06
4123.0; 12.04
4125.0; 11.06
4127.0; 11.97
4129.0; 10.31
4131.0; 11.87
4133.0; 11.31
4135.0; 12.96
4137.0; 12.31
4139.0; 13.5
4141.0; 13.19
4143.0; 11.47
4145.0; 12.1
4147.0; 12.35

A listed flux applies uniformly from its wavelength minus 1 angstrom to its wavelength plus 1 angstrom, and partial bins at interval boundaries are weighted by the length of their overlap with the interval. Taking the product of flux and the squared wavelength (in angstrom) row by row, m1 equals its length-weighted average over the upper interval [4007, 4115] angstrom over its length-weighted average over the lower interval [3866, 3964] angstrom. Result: 1.4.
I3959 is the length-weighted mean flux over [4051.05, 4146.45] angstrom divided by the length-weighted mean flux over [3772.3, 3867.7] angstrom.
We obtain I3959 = 1.30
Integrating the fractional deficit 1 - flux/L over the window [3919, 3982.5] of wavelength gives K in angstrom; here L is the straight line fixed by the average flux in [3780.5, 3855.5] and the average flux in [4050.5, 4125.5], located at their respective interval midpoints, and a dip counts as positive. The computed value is 7.42 angstrom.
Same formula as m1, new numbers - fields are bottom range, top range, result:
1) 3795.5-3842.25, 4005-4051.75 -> 1.65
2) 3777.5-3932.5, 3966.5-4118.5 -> 1.39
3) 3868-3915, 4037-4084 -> 1.43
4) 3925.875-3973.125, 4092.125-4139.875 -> 1.41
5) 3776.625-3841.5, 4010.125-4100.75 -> 1.57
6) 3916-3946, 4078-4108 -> 1.36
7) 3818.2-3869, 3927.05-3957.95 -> 1.09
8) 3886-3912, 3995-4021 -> 1.41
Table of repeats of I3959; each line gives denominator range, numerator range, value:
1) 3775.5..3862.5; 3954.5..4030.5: 1.23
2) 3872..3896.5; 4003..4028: 1.48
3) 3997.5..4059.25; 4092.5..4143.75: 0.92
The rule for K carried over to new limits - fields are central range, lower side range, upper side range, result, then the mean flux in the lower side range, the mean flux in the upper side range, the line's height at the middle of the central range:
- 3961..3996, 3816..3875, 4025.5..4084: 4.40 angstrom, 9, 12.4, 11.2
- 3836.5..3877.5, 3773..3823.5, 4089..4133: 0.97 angstrom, 9.36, 11.3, 9.72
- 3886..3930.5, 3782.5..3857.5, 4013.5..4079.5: 1.98 angstrom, 8.74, 12.5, 10.2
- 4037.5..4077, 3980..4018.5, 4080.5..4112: -3.19 angstrom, 12.1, 11.1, 11.5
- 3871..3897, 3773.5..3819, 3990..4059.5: 5.18 angstrom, 9.53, 12.4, 10.7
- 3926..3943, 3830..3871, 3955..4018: 3.92 angstrom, 9.14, 10.7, 10.1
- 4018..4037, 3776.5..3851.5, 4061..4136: -2.85 angstrom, 8.86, 11.7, 11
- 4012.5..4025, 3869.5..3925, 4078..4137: -2.38 angstrom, 9.54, 11.5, 10.7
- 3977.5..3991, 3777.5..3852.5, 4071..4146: -0.79 angstrom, 8.86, 11.7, 10.5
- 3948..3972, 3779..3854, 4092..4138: 1.78 angstrom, 8.84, 11.3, 10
